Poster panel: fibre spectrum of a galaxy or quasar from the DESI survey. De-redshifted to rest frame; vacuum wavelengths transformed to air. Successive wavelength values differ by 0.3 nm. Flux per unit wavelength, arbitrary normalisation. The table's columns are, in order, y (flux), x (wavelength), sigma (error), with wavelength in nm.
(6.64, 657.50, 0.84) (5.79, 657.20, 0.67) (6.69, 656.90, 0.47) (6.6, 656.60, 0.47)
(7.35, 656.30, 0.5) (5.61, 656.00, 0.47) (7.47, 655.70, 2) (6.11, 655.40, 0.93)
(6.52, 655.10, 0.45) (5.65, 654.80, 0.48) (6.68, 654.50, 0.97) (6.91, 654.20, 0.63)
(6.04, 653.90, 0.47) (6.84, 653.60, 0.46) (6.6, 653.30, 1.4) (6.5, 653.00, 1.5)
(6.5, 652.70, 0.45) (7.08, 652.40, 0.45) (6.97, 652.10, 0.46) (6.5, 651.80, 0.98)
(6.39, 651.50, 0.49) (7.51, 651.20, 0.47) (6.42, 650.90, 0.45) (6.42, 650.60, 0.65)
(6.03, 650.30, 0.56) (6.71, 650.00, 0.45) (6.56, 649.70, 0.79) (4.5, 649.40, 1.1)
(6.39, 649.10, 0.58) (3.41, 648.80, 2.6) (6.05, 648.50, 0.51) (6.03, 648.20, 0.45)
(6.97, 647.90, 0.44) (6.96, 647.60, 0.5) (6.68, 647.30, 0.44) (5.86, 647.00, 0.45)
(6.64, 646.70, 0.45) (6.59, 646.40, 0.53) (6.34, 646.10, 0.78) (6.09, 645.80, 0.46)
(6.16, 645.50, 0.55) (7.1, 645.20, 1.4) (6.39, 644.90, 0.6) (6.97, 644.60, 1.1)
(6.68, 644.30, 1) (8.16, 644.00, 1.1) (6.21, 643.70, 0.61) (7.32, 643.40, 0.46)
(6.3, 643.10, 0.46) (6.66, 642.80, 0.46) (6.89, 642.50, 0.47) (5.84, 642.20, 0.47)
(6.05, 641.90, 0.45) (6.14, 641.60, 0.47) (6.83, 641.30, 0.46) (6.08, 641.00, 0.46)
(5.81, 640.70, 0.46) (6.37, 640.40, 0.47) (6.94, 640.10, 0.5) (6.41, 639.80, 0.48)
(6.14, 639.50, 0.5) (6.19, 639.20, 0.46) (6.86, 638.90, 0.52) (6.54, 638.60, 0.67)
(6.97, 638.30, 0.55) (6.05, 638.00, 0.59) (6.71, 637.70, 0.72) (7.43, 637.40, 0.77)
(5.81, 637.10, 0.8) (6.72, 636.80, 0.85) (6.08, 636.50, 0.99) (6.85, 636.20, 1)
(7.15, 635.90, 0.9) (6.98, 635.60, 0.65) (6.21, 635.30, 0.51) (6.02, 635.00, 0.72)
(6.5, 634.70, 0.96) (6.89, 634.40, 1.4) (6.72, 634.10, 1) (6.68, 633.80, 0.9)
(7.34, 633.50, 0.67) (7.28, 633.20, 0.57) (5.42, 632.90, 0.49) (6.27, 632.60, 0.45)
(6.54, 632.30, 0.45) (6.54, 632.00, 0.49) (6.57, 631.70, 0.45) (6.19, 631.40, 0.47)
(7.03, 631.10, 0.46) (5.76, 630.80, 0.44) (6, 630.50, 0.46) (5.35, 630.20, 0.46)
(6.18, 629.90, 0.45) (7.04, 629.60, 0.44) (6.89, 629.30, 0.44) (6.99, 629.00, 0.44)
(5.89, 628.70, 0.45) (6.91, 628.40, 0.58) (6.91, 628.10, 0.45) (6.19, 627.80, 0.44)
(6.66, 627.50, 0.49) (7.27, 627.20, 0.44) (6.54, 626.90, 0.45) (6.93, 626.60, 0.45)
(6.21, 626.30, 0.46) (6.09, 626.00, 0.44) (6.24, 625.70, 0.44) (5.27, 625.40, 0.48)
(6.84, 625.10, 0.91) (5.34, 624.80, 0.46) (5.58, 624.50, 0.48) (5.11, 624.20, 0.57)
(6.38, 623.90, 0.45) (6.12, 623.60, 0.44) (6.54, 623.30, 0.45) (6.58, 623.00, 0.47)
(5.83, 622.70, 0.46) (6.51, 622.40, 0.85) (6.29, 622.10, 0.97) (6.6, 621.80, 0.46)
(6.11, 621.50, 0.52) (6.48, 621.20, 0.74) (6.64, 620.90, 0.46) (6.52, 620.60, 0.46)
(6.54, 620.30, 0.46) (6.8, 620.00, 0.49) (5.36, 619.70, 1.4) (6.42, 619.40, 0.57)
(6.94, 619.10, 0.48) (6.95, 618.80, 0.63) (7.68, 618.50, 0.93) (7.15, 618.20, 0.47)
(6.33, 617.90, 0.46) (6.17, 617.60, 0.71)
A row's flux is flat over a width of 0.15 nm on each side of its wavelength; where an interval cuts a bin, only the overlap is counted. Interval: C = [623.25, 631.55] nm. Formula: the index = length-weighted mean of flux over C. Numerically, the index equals 6.3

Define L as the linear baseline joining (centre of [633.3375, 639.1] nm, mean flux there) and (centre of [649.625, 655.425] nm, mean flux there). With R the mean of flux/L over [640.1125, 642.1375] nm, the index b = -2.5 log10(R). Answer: 0.06 mag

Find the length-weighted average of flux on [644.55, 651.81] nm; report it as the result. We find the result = 6.29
